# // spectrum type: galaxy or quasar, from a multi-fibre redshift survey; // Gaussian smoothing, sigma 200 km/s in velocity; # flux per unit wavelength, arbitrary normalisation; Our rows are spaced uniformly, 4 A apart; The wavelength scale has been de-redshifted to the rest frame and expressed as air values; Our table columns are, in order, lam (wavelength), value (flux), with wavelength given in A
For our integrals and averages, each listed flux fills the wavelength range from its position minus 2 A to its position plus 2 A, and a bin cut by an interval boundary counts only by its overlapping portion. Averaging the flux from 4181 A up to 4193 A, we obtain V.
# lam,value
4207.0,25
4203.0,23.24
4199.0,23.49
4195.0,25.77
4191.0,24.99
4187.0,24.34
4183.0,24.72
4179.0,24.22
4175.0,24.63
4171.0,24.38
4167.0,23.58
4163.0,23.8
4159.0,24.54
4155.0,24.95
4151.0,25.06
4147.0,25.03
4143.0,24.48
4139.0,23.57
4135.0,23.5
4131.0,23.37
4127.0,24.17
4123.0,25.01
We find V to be 24.7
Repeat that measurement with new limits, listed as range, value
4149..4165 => 24.6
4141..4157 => 24.9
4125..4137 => 23.7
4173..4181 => 24.4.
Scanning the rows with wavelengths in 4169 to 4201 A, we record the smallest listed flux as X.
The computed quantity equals 23.49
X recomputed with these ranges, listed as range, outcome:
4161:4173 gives 23.58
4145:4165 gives 23.8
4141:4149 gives 24.48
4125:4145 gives 23.37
